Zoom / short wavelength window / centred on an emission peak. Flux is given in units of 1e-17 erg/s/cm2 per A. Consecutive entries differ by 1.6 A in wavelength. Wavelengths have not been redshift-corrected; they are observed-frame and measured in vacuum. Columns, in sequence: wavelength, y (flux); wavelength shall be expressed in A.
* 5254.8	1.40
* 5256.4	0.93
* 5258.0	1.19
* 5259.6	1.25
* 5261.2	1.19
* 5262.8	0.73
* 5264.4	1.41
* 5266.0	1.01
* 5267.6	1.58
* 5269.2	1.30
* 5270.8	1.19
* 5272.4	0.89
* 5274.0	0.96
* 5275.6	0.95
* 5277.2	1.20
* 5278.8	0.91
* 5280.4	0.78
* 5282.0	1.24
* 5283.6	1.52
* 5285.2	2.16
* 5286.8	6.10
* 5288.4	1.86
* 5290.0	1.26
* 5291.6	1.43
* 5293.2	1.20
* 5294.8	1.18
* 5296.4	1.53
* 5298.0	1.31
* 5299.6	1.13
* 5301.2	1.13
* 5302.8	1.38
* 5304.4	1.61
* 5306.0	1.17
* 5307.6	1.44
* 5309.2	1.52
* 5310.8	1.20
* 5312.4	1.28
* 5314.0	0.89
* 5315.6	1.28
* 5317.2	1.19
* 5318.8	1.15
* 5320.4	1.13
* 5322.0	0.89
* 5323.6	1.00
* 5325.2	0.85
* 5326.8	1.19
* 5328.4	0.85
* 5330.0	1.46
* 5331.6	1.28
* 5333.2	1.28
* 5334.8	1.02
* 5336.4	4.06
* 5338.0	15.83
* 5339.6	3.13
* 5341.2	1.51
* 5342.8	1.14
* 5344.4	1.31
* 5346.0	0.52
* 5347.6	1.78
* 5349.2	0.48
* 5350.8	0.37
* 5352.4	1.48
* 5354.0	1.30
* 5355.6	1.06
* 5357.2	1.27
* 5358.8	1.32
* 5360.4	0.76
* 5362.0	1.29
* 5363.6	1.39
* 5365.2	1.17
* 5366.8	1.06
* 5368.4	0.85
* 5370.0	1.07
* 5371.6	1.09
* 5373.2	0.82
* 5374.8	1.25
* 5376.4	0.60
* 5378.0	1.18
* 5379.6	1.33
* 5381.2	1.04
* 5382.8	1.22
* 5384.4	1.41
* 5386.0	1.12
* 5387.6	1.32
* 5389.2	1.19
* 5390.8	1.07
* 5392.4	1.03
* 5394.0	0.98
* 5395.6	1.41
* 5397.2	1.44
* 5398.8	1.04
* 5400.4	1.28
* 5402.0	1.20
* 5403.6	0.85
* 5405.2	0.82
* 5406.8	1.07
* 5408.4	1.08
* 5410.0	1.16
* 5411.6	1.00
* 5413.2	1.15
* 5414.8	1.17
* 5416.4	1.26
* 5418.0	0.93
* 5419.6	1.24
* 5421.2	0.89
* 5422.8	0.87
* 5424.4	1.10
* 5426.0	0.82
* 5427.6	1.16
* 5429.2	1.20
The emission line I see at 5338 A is [O III]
